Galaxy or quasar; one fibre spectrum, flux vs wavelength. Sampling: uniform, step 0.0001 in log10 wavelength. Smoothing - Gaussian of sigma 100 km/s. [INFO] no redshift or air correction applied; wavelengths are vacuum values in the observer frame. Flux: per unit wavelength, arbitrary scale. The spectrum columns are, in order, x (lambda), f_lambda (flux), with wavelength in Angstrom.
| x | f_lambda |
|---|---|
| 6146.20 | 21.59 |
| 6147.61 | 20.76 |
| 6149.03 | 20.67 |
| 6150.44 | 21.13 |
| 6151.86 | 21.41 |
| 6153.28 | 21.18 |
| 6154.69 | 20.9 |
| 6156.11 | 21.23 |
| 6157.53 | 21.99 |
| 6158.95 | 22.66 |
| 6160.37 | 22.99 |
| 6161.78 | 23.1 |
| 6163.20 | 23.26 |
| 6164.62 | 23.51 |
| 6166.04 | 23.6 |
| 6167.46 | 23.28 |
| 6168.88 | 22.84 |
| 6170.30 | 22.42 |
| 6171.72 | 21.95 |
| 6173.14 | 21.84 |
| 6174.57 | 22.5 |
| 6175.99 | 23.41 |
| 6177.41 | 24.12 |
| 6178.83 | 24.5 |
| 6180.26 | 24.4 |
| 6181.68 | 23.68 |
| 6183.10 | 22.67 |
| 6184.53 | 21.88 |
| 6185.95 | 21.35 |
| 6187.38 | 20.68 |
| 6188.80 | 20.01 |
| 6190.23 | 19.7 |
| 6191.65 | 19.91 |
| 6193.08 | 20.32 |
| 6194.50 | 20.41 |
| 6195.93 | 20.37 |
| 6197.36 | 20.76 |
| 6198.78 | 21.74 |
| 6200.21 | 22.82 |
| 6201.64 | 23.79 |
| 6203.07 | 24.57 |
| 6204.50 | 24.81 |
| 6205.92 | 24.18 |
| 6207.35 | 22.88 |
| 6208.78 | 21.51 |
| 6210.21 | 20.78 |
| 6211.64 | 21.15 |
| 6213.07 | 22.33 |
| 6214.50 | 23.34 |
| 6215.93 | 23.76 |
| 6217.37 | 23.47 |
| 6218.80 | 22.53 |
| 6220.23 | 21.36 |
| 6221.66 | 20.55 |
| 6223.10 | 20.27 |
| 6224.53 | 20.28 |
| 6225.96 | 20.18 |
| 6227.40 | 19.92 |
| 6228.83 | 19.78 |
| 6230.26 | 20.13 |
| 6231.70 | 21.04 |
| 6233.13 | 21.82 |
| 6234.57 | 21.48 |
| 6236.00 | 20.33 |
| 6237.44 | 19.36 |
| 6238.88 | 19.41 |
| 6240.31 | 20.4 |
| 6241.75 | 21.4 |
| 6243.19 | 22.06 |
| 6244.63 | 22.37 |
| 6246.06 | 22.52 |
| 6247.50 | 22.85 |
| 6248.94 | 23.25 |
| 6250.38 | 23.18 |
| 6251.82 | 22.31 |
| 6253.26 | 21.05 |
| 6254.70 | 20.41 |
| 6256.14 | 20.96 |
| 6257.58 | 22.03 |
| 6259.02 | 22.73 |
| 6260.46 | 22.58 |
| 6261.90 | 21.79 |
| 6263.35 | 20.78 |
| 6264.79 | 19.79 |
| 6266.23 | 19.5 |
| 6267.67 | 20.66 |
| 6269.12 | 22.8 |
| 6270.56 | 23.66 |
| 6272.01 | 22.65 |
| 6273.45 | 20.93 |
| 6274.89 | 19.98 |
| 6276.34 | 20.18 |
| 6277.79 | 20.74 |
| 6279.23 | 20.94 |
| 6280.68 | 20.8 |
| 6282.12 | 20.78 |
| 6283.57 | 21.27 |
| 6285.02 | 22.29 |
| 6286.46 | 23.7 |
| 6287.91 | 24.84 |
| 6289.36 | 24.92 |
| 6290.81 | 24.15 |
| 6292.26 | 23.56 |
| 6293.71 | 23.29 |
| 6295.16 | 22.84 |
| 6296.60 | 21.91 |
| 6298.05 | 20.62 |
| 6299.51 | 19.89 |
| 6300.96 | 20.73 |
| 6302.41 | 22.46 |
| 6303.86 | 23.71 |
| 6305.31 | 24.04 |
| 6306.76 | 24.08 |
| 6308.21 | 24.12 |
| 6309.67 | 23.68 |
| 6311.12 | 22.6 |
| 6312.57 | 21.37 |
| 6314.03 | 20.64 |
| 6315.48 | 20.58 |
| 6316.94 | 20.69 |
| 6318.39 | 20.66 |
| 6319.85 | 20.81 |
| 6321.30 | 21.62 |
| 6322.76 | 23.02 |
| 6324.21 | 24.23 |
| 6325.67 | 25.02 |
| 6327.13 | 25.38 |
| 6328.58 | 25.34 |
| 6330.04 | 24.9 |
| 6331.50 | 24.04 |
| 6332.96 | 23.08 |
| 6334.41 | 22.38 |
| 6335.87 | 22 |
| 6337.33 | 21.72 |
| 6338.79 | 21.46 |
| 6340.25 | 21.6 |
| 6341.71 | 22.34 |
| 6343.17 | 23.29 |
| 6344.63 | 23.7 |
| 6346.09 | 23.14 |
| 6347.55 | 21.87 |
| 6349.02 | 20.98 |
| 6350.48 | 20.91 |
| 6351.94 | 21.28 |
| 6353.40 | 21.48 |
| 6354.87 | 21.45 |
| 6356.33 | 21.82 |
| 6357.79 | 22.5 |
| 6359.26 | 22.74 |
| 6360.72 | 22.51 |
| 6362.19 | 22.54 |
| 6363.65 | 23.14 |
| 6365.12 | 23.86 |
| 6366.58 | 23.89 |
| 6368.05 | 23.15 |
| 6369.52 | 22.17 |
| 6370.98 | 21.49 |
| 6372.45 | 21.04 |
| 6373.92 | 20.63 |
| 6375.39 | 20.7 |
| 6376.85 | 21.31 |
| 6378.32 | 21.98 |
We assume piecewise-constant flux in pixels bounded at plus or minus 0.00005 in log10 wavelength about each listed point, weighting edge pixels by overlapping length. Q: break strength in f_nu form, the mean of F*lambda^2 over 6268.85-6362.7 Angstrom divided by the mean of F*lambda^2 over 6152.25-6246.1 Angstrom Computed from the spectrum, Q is 1.1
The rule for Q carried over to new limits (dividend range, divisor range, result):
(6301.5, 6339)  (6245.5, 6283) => 1.08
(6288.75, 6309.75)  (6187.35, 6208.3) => 1.08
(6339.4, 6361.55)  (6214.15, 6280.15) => 1.07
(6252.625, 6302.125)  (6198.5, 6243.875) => 1.02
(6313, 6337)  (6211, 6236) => 1.10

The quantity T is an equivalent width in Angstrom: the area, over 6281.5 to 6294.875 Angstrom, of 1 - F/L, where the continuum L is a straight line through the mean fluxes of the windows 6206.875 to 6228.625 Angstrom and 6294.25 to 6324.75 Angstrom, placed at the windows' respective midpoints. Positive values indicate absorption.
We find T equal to -0.7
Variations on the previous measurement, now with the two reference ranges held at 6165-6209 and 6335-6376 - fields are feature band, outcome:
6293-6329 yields -0.5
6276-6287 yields 0.4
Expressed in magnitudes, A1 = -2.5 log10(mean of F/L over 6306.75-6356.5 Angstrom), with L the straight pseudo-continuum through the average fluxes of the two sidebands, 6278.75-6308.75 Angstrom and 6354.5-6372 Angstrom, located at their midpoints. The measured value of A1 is 0.01 mag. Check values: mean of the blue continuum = 22.6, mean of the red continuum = 22.6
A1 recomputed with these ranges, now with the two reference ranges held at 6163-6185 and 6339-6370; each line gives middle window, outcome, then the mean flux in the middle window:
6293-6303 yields 0.05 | 21.7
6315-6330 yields -0.02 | 22.9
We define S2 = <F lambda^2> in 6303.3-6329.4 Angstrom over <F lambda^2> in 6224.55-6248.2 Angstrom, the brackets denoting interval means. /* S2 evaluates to 1.1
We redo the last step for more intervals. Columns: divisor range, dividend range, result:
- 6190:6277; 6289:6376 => 1.08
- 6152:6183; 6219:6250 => 0.94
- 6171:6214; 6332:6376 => 1.05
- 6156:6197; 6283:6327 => 1.06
